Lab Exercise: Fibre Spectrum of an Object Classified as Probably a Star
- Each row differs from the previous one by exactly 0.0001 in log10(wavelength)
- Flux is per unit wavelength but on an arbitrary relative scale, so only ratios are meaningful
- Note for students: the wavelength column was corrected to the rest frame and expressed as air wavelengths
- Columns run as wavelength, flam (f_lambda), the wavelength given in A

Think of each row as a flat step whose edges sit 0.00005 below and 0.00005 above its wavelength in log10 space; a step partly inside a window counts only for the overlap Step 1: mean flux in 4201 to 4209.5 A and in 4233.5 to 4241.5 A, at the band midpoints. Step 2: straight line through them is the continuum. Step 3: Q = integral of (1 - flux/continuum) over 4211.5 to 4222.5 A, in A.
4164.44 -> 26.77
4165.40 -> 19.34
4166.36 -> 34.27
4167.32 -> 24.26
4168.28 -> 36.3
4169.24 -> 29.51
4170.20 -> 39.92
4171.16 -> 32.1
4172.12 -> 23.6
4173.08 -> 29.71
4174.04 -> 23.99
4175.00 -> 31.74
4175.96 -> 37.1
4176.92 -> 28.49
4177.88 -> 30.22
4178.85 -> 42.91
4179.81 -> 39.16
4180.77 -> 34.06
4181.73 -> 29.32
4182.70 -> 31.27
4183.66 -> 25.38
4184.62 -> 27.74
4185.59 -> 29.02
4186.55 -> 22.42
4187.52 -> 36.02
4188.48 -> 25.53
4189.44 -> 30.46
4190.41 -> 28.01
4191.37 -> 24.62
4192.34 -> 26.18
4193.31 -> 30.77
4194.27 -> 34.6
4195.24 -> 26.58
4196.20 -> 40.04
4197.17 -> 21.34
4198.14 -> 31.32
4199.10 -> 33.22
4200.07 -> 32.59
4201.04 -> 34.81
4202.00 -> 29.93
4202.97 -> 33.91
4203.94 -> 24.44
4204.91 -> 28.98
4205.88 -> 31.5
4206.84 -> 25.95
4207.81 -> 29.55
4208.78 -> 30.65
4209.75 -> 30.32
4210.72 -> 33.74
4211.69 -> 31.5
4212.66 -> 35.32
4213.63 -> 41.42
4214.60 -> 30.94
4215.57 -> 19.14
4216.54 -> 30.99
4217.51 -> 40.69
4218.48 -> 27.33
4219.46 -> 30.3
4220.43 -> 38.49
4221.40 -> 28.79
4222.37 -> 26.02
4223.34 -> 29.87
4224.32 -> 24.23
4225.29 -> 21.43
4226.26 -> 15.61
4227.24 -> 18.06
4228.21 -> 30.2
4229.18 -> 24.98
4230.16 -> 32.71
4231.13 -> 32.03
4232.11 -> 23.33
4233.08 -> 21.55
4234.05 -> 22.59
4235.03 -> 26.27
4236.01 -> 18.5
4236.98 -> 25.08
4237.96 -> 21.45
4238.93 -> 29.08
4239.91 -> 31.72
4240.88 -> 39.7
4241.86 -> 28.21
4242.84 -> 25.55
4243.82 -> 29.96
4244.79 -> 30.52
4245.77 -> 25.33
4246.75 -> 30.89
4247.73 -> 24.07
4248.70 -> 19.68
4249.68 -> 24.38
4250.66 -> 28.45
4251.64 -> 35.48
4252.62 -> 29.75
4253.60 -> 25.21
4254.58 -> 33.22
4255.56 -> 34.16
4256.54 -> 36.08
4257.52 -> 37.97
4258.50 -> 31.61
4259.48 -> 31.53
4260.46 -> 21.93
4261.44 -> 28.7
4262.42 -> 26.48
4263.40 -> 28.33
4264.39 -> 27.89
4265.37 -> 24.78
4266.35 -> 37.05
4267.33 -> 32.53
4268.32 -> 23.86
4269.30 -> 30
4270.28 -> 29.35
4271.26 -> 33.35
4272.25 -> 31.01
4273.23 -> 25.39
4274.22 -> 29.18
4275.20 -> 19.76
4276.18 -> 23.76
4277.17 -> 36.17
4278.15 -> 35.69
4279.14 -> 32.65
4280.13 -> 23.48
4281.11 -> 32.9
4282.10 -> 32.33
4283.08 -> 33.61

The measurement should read -1.3 A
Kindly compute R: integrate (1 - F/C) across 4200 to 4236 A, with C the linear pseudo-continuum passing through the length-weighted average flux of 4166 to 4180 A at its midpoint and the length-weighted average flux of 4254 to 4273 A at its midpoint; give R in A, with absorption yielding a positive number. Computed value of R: 2.9 A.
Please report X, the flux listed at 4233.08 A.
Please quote 21.55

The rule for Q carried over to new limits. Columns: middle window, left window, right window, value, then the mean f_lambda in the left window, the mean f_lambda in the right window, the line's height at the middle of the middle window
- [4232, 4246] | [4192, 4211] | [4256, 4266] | 1.5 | 30.5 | 29.7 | 30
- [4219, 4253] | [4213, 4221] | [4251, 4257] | 5.6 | 32.4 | 32.2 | 32.3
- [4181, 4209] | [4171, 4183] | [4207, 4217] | 1.7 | 31.8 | 31.2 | 31.5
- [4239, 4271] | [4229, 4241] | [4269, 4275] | -1.8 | 26.5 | 29.2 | 28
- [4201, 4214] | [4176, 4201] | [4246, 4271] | -0.5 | 30.6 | 29.3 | 30.3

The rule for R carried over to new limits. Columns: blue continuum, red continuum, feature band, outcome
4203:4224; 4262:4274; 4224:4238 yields 2.9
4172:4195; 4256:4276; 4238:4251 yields 0.6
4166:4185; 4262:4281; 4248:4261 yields -0.2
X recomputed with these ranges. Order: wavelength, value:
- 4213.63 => 41.42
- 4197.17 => 21.34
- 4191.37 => 24.62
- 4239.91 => 31.72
